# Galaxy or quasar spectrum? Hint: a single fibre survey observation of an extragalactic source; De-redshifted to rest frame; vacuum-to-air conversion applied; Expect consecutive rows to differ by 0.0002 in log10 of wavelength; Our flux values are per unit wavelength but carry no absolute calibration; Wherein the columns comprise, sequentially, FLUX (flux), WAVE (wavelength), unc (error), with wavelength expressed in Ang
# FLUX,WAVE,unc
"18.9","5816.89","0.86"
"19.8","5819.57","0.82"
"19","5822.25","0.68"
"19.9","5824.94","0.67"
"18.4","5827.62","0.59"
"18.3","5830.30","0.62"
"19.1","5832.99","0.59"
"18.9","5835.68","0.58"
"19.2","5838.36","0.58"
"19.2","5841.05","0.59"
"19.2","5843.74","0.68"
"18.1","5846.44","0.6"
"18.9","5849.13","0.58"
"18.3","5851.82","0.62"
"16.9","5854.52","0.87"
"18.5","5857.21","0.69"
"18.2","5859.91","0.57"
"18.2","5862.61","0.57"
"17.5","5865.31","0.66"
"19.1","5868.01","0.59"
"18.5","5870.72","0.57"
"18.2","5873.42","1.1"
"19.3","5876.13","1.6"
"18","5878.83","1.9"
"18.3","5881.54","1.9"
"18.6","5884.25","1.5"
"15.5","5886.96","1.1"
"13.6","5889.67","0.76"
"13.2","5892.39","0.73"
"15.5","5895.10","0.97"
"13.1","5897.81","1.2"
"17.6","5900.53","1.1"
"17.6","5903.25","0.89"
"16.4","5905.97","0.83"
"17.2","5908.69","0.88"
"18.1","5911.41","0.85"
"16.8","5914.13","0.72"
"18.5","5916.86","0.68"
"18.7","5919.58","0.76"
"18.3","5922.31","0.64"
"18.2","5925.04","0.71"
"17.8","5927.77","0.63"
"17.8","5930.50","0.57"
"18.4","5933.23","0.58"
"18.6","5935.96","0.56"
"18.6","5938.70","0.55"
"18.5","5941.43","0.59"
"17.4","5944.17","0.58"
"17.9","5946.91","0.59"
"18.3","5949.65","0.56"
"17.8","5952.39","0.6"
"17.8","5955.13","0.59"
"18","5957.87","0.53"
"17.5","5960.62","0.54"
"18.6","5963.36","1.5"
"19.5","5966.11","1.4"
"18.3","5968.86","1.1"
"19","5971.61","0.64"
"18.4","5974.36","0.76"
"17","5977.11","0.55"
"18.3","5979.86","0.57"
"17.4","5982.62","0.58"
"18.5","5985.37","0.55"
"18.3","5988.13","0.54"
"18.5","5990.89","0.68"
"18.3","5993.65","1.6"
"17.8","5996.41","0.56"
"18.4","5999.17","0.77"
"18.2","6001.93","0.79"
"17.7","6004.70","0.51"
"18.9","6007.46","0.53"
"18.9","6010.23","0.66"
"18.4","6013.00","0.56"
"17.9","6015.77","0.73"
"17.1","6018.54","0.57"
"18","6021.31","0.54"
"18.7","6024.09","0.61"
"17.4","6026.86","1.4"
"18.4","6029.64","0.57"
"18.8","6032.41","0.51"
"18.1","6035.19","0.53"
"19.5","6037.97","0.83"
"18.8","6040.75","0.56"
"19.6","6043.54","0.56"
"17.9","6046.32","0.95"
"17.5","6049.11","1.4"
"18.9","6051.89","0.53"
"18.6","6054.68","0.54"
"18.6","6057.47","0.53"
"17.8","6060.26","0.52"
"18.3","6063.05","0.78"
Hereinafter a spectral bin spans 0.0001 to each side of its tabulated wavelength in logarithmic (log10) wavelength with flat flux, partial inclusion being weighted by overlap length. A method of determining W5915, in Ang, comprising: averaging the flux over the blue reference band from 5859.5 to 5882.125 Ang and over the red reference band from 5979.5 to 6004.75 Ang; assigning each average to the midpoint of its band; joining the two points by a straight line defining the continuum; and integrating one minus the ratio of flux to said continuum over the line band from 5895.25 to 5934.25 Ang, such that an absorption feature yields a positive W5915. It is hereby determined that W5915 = 1.9 Ang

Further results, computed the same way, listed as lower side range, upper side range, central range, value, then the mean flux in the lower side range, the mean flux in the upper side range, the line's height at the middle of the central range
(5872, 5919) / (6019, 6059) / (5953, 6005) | -1.2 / 16.8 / 18.5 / 17.8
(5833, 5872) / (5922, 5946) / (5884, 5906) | 3.4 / 18.5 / 18.2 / 18.3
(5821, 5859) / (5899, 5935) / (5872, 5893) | 1.4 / 18.7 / 17.8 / 18.2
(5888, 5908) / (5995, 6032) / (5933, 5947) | -1.6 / 15.4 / 18.2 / 16.4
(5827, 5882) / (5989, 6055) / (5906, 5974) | 1.1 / 18.5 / 18.3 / 18.4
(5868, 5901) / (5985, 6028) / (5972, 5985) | -0.1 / 16.7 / 18.2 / 17.8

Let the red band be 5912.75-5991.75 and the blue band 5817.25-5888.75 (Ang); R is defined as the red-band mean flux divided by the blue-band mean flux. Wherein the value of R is 0.98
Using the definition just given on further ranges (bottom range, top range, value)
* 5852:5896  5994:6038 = 1.05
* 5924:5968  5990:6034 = 1.00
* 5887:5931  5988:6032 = 1.09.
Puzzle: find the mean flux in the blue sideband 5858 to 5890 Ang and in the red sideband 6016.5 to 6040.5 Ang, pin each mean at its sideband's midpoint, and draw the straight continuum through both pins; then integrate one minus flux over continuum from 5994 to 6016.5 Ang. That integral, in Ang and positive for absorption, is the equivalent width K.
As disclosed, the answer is -0.1 Ang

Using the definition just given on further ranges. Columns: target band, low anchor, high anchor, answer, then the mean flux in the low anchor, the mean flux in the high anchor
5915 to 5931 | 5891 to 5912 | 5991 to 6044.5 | -1.7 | 16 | 18.4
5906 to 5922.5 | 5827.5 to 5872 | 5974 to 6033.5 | 0.5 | 18.5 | 18.1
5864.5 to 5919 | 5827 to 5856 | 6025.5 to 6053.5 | 4.5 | 18.6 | 18.5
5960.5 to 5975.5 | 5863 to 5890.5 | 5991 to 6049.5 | -0.4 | 17.8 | 18.3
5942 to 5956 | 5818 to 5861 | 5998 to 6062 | 0.5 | 18.7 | 18.4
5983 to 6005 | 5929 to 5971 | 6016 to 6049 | 0.1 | 18.2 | 18.3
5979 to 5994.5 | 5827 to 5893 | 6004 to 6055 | 0.1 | 18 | 18.4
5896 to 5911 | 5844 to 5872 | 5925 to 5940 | 1.5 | 18.3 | 18.2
